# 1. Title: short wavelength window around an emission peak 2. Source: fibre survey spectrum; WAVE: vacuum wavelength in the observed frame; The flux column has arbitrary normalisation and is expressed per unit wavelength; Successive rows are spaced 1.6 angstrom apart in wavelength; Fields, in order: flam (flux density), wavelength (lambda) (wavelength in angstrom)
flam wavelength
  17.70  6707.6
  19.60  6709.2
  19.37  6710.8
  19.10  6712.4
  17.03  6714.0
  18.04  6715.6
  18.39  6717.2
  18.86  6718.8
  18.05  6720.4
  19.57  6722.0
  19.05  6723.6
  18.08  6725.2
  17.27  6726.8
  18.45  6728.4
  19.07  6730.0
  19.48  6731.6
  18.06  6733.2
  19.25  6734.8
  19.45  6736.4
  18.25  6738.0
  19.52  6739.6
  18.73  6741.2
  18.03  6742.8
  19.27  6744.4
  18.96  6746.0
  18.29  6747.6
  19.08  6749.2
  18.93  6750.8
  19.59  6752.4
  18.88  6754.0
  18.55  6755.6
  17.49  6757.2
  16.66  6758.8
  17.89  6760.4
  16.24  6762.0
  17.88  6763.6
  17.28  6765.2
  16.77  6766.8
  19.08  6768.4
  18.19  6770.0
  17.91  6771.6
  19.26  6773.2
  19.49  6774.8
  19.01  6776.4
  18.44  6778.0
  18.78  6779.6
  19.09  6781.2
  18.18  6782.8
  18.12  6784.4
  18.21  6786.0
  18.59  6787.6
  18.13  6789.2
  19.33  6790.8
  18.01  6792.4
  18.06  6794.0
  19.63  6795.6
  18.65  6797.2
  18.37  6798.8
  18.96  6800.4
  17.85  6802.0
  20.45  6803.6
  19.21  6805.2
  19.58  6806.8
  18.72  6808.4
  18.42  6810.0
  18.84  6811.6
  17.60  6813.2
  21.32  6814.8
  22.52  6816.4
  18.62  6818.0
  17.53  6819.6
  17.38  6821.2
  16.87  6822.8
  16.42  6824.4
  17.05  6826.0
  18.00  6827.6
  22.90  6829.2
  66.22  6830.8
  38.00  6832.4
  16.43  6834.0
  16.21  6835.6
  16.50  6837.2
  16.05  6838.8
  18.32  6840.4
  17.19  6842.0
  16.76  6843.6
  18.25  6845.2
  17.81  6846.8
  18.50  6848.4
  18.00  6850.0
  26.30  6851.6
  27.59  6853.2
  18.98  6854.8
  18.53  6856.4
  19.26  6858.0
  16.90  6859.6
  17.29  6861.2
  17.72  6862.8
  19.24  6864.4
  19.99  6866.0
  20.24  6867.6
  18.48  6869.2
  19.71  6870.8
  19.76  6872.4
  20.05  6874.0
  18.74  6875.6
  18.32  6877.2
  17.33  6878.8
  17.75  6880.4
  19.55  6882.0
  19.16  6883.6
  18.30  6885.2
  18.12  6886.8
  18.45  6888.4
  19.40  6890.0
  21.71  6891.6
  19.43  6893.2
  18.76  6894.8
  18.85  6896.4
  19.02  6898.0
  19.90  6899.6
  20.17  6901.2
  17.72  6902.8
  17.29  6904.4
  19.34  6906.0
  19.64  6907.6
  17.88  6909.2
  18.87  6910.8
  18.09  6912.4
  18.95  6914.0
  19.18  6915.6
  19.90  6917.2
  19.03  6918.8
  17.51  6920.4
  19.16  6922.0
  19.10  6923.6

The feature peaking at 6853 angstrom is [N II]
